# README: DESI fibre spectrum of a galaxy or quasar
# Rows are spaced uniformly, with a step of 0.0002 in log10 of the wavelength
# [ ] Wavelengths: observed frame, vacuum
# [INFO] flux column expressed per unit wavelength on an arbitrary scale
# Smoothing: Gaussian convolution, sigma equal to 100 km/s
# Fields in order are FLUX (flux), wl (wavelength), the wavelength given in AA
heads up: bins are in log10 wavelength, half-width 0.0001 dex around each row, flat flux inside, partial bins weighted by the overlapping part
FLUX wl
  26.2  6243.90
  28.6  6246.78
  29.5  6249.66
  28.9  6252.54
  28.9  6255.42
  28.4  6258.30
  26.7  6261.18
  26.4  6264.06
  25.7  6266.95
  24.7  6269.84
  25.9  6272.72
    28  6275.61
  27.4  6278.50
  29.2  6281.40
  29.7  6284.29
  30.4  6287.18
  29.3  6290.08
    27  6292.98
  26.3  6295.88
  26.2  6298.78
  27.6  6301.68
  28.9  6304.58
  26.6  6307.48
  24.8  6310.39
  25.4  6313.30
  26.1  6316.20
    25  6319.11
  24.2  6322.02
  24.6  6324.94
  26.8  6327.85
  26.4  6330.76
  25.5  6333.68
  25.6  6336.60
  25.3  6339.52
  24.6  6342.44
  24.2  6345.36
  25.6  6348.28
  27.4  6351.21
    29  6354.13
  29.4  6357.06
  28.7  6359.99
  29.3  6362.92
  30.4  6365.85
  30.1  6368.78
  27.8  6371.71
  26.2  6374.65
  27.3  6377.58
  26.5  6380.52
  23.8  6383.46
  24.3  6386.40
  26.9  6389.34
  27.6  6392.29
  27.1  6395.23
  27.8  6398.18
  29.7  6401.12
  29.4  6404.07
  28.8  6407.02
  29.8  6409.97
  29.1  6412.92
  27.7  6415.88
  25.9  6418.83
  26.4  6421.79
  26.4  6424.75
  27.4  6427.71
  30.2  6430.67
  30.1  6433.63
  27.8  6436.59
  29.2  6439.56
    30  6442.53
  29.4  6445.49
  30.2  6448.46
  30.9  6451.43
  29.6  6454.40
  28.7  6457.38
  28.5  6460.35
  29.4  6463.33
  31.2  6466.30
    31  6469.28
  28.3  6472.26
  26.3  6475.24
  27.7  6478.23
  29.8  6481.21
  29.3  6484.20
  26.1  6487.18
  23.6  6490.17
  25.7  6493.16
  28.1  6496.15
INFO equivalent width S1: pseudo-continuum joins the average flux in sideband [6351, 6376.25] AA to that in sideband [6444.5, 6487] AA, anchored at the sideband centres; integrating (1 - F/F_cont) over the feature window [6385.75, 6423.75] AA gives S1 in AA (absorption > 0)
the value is 1.5 AA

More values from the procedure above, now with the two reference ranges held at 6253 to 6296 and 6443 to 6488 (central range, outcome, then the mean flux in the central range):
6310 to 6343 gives 3.1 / 25.4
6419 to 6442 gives 0.6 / 28.1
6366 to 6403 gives 1.7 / 27.2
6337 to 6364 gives 1.2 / 27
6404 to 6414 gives -0.2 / 29.3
